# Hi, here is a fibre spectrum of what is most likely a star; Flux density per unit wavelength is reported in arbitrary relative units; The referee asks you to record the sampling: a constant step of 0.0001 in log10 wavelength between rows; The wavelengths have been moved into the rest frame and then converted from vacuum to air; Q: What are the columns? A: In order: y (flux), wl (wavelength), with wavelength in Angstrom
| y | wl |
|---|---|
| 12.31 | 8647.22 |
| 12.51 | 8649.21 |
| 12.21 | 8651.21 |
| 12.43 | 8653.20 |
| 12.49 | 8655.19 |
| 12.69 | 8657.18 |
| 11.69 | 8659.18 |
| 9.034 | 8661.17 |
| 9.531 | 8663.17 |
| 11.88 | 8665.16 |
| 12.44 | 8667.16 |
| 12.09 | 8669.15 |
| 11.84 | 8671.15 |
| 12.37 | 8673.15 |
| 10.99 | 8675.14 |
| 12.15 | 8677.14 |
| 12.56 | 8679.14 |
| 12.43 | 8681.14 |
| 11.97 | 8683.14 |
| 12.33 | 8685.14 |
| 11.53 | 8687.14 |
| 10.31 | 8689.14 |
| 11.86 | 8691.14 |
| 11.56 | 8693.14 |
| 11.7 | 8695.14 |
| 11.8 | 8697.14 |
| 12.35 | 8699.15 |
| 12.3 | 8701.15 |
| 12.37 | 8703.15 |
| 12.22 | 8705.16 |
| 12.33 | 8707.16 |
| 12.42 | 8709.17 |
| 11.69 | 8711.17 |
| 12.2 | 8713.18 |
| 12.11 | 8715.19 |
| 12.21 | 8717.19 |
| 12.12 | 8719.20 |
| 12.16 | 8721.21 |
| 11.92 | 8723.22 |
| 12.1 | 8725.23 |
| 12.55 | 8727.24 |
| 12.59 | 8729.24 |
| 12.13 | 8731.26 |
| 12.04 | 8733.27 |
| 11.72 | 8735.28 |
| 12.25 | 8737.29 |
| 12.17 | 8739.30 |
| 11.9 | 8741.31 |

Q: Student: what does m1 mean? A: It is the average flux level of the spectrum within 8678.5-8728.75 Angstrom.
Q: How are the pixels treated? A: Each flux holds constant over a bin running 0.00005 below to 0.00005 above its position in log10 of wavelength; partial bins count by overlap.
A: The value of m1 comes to 12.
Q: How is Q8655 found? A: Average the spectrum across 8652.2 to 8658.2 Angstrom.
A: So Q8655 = 12.5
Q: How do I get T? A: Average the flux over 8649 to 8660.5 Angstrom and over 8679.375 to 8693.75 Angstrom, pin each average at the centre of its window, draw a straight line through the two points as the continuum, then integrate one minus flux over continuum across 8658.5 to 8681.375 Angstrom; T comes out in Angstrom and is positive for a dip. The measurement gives 0.8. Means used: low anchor 12.2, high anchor 11.8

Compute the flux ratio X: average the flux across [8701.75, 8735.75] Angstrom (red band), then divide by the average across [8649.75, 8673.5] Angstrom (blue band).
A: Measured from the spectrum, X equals 1.04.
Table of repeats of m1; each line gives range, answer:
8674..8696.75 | 11.8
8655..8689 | 11.7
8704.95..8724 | 12.1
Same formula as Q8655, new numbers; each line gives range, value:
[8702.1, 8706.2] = 12.3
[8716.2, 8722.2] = 12.2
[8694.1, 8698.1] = 11.8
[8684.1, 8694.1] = 11.5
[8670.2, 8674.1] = 12.1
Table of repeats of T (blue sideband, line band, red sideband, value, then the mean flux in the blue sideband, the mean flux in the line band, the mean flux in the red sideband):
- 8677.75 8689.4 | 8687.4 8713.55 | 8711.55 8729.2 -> 0.3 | 12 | 11.9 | 12.2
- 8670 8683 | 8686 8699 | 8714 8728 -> 0.6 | 12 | 11.5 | 12.2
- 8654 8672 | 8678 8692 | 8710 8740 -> -0.1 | 11.5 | 11.9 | 12.1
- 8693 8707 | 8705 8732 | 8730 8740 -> -0.3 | 12.1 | 12.2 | 12.1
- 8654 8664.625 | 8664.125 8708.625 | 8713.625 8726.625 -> -1.5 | 11.1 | 12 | 12.1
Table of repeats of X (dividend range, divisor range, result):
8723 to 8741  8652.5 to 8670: 1.05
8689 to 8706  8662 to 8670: 1.04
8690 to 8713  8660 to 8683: 1.04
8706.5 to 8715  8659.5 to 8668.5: 1.12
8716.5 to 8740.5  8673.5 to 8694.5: 1.03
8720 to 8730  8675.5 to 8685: 1.01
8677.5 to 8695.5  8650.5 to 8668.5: 1.02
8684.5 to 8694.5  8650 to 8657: 0.93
